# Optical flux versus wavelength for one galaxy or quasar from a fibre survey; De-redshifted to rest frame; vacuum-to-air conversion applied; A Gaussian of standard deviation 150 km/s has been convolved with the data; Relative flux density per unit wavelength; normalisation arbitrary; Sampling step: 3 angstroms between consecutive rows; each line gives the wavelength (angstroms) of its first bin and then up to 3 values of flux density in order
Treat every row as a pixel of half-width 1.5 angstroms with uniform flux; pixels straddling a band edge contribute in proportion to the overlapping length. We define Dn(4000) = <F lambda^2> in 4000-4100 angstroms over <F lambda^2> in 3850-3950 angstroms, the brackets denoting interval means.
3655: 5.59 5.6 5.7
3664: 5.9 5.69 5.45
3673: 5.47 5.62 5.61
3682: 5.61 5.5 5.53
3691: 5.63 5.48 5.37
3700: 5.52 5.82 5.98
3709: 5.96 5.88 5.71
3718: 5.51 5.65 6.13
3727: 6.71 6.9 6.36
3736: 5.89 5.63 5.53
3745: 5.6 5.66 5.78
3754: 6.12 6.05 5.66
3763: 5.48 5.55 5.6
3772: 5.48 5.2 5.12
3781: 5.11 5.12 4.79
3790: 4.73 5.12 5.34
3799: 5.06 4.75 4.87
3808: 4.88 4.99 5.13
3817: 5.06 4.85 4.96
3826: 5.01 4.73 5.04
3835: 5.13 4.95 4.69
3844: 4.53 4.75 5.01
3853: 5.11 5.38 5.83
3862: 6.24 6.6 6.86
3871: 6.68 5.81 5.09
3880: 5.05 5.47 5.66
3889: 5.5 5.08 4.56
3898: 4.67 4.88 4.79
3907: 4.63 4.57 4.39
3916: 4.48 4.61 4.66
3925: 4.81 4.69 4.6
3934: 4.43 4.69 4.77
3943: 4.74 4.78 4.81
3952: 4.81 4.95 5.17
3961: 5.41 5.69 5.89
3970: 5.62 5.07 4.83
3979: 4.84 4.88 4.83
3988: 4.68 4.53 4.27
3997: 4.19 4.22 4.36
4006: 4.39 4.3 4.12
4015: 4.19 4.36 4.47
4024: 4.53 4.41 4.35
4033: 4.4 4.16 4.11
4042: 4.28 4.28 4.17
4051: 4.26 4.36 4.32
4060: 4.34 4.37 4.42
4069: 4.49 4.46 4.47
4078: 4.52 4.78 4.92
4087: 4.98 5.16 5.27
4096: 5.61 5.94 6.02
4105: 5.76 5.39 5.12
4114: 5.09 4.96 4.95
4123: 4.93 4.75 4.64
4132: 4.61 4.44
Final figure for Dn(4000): 0.95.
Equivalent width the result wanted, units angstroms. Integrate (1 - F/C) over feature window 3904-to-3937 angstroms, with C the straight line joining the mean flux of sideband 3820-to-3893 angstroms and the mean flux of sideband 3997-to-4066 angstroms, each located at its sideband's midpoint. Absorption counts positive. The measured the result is 2.5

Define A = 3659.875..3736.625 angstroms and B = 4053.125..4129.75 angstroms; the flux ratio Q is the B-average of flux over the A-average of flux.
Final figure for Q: 0.85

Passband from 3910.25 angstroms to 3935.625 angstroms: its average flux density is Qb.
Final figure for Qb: 4.58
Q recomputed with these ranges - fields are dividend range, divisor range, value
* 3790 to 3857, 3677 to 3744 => 0.85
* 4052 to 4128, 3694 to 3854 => 0.91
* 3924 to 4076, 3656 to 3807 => 0.82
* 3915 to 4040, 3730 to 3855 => 0.89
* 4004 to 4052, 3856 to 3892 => 0.74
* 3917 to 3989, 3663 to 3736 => 0.85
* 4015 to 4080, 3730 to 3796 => 0.79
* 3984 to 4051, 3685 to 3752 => 0.75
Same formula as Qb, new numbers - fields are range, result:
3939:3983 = 5.09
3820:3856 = 4.92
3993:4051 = 4.29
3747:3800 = 5.39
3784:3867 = 5.1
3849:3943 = 5.14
